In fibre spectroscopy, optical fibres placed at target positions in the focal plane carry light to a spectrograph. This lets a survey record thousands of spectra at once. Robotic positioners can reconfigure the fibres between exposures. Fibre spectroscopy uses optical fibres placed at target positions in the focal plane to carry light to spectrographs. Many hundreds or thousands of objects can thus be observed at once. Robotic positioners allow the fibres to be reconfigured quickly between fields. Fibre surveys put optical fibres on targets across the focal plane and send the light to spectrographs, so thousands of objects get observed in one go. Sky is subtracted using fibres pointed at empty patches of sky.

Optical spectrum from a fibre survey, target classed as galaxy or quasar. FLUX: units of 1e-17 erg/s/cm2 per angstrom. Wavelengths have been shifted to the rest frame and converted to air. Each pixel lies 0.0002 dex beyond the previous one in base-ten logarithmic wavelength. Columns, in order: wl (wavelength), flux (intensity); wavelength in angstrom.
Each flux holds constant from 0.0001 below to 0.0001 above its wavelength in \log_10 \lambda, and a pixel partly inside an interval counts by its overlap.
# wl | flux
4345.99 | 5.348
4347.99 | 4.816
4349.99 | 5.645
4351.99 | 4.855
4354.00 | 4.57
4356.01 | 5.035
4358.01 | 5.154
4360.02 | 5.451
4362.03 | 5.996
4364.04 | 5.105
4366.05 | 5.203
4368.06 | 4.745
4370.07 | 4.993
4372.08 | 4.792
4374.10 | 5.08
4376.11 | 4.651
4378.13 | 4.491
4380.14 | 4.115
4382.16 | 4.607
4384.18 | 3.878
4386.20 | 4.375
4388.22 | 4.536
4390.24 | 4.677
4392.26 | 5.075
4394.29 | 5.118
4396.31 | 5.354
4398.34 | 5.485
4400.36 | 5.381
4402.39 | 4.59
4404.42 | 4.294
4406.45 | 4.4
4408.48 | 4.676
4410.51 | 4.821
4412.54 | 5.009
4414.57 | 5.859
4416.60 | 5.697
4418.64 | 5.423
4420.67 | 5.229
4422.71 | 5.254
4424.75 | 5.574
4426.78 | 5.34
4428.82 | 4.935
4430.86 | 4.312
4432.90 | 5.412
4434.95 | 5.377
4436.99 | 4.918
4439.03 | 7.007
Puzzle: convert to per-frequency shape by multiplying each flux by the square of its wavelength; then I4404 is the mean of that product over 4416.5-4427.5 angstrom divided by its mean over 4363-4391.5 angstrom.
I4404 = 1.2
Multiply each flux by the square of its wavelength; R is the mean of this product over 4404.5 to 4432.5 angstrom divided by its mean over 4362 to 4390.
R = 1.10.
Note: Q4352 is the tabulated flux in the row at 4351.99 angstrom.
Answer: 4.855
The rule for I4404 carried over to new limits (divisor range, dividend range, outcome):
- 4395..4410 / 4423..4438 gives 1.06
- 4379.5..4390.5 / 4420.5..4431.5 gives 1.20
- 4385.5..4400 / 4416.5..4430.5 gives 1.07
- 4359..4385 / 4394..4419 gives 1.06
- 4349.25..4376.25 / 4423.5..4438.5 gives 1.05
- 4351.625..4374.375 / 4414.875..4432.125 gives 1.06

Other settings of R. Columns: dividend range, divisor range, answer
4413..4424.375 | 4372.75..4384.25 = 1.23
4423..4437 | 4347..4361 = 1.05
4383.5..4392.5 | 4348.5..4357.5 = 0.91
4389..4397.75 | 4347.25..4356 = 1.04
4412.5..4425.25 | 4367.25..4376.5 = 1.15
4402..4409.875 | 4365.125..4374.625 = 0.92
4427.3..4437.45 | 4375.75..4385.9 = 1.18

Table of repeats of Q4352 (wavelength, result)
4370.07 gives 4.993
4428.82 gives 4.935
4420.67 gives 5.229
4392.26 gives 5.075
